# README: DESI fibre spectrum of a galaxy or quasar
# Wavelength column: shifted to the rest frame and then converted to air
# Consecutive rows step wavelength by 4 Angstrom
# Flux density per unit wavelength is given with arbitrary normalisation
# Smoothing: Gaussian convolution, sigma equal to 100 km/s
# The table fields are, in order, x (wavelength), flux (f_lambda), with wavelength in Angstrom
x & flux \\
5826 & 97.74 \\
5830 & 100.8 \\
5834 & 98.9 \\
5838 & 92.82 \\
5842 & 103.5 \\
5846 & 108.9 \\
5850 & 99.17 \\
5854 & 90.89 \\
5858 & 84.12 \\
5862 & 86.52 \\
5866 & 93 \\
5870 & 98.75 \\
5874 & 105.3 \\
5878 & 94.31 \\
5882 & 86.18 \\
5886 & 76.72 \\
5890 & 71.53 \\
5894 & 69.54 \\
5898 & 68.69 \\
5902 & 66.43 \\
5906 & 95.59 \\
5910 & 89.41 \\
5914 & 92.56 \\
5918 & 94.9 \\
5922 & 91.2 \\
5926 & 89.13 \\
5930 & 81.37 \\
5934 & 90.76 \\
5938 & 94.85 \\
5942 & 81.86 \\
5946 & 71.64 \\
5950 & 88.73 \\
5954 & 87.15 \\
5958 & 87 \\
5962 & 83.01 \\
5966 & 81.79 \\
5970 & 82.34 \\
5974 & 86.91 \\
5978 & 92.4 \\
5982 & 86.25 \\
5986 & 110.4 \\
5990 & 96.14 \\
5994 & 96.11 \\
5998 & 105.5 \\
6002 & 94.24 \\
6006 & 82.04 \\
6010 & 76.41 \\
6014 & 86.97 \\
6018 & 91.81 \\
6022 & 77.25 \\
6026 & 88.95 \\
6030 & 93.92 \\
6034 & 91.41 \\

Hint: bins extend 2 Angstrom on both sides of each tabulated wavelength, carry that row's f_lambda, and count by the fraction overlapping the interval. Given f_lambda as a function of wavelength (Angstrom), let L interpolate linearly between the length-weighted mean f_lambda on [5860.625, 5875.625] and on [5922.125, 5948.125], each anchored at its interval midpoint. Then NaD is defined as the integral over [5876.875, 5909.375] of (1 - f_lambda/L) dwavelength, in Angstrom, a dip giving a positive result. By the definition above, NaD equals 4.7 Angstrom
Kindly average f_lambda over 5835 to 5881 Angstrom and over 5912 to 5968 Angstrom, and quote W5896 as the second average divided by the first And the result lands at 0.9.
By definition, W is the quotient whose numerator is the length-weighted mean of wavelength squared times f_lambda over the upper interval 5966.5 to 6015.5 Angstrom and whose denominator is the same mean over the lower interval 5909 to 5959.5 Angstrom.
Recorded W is 1.1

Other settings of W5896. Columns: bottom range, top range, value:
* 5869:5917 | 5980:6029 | 1.08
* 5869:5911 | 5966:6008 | 1.11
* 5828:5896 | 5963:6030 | 0.98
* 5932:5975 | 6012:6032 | 1.03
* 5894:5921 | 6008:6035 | 1.03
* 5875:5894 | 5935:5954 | 1.03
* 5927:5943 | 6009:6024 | 0.95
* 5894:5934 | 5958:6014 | 1.06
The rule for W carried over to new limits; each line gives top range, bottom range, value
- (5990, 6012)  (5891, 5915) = 1.19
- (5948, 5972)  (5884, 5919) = 1.08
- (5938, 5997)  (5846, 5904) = 1.06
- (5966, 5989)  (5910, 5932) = 1.03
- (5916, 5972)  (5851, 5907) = 1.04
